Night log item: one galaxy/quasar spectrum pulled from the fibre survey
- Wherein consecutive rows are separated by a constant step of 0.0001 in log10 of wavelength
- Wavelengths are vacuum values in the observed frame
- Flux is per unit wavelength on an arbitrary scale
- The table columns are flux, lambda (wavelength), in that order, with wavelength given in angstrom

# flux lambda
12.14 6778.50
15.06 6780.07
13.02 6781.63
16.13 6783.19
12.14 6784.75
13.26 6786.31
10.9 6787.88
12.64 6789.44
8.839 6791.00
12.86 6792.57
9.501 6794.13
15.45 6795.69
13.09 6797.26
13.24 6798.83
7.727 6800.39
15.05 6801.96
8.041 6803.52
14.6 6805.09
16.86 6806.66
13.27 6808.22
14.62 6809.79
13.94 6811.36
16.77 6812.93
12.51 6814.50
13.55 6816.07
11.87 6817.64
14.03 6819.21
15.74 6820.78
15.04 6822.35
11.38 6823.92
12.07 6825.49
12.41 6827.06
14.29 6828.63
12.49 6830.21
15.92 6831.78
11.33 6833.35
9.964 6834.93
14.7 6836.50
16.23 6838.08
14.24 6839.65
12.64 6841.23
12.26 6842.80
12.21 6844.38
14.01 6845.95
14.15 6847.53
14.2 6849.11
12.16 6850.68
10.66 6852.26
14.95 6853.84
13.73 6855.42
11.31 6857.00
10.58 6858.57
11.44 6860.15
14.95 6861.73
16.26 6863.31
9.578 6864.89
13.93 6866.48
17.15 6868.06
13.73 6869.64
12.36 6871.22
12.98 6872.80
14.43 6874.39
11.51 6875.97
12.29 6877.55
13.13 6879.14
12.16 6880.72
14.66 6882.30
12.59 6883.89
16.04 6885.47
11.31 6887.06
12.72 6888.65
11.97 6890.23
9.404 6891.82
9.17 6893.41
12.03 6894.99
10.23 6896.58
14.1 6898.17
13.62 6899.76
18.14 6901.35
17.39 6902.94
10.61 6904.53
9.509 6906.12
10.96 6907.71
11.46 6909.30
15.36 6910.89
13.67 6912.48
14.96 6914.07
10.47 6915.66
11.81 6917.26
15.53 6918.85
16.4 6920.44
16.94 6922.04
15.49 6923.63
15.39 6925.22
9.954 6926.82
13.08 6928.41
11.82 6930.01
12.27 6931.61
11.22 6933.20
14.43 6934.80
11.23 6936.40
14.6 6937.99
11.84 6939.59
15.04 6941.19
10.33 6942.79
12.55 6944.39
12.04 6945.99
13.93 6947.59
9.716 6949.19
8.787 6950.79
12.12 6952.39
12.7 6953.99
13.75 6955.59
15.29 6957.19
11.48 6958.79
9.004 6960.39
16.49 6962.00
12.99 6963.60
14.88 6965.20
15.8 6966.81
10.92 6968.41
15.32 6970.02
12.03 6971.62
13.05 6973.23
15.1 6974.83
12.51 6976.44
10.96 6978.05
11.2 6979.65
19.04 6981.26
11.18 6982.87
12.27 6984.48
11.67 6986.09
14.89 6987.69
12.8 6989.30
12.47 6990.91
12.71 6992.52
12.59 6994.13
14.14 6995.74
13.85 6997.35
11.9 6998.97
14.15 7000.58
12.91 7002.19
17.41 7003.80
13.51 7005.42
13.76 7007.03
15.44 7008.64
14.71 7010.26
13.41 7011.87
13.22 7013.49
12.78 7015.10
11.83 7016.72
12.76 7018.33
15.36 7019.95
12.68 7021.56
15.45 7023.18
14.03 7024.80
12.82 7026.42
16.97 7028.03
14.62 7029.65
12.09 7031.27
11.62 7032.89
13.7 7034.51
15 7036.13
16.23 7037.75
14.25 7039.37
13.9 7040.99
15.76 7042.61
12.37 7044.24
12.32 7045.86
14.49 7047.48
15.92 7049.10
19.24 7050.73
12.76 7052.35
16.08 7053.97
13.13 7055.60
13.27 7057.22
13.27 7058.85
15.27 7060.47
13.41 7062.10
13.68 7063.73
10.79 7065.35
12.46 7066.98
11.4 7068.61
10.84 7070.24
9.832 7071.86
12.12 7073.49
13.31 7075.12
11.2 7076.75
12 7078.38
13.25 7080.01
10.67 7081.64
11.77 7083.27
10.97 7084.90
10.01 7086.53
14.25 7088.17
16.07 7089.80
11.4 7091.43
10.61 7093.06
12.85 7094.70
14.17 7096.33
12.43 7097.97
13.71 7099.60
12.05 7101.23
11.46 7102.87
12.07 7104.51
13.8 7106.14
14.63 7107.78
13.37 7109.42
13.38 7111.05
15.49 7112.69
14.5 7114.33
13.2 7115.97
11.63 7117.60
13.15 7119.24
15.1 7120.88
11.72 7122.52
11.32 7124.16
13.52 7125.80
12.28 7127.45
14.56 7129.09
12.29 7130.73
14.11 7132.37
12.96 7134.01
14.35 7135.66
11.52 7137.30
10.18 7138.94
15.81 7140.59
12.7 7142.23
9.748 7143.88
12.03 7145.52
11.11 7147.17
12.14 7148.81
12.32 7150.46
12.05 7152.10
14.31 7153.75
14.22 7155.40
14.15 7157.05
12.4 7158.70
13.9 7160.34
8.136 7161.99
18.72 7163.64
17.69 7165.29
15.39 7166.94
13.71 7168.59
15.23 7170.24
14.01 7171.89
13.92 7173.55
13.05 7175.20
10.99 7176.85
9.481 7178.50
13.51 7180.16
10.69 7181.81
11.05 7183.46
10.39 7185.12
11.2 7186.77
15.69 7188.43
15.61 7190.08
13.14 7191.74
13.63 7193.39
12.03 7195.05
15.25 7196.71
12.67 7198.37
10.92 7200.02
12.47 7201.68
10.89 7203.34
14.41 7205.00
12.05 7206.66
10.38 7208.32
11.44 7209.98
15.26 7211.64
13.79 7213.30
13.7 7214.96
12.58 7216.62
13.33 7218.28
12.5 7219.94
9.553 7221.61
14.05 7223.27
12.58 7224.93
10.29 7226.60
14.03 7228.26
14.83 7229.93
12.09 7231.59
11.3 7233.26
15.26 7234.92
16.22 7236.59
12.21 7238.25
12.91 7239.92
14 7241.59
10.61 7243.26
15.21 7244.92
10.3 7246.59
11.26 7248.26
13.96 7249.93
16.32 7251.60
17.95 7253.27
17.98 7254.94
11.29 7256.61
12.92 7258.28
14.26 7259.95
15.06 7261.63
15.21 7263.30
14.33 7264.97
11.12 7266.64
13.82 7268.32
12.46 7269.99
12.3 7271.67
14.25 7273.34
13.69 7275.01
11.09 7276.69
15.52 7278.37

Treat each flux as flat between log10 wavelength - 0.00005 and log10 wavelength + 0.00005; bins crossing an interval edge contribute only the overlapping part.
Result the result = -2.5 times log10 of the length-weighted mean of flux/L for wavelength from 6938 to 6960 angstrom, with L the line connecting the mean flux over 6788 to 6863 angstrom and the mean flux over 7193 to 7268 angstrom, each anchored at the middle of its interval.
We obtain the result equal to 0.07 mag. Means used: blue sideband 13.1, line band 12.3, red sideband 13.2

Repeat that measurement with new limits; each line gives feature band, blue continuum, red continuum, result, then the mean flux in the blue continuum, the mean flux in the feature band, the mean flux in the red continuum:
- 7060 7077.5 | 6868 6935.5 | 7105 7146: 0.08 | 13.1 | 12.2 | 13.1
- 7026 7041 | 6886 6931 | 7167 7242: -0.10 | 13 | 14.2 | 12.9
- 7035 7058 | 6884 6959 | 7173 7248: -0.15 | 12.8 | 14.6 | 12.7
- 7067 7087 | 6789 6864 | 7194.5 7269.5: 0.15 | 13.1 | 11.5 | 13.2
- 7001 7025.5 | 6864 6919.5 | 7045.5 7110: -0.09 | 12.9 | 14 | 12.9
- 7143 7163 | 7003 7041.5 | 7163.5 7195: 0.10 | 14.1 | 12.3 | 13.4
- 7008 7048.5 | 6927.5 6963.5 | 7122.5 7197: -0.10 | 12.4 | 13.9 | 13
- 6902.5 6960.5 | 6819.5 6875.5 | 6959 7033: 0.05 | 13.3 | 12.8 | 13.5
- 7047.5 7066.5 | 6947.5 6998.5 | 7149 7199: -0.09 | 13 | 14.2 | 13.3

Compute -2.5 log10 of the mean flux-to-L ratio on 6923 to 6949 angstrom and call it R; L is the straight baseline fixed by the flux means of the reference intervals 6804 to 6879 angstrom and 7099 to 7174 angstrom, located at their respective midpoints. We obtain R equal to 0.05 mag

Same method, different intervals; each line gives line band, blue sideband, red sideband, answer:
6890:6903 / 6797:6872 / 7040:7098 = 0.04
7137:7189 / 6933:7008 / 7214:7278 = 0.03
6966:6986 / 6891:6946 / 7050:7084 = -0.03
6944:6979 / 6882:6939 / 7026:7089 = 0.03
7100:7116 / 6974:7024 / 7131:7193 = -0.02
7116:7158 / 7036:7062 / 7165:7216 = 0.06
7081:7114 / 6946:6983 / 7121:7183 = 0.02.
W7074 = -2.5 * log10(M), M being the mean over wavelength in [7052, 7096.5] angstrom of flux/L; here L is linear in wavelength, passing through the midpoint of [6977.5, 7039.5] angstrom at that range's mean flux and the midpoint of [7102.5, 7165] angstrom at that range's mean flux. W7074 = 0.07 mag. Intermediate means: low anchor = 13.7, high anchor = 13.1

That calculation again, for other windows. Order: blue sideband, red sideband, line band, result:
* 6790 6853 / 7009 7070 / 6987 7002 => 0.036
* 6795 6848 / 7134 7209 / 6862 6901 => 0.034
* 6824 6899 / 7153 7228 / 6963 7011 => -0.050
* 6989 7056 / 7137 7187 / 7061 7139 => 0.056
